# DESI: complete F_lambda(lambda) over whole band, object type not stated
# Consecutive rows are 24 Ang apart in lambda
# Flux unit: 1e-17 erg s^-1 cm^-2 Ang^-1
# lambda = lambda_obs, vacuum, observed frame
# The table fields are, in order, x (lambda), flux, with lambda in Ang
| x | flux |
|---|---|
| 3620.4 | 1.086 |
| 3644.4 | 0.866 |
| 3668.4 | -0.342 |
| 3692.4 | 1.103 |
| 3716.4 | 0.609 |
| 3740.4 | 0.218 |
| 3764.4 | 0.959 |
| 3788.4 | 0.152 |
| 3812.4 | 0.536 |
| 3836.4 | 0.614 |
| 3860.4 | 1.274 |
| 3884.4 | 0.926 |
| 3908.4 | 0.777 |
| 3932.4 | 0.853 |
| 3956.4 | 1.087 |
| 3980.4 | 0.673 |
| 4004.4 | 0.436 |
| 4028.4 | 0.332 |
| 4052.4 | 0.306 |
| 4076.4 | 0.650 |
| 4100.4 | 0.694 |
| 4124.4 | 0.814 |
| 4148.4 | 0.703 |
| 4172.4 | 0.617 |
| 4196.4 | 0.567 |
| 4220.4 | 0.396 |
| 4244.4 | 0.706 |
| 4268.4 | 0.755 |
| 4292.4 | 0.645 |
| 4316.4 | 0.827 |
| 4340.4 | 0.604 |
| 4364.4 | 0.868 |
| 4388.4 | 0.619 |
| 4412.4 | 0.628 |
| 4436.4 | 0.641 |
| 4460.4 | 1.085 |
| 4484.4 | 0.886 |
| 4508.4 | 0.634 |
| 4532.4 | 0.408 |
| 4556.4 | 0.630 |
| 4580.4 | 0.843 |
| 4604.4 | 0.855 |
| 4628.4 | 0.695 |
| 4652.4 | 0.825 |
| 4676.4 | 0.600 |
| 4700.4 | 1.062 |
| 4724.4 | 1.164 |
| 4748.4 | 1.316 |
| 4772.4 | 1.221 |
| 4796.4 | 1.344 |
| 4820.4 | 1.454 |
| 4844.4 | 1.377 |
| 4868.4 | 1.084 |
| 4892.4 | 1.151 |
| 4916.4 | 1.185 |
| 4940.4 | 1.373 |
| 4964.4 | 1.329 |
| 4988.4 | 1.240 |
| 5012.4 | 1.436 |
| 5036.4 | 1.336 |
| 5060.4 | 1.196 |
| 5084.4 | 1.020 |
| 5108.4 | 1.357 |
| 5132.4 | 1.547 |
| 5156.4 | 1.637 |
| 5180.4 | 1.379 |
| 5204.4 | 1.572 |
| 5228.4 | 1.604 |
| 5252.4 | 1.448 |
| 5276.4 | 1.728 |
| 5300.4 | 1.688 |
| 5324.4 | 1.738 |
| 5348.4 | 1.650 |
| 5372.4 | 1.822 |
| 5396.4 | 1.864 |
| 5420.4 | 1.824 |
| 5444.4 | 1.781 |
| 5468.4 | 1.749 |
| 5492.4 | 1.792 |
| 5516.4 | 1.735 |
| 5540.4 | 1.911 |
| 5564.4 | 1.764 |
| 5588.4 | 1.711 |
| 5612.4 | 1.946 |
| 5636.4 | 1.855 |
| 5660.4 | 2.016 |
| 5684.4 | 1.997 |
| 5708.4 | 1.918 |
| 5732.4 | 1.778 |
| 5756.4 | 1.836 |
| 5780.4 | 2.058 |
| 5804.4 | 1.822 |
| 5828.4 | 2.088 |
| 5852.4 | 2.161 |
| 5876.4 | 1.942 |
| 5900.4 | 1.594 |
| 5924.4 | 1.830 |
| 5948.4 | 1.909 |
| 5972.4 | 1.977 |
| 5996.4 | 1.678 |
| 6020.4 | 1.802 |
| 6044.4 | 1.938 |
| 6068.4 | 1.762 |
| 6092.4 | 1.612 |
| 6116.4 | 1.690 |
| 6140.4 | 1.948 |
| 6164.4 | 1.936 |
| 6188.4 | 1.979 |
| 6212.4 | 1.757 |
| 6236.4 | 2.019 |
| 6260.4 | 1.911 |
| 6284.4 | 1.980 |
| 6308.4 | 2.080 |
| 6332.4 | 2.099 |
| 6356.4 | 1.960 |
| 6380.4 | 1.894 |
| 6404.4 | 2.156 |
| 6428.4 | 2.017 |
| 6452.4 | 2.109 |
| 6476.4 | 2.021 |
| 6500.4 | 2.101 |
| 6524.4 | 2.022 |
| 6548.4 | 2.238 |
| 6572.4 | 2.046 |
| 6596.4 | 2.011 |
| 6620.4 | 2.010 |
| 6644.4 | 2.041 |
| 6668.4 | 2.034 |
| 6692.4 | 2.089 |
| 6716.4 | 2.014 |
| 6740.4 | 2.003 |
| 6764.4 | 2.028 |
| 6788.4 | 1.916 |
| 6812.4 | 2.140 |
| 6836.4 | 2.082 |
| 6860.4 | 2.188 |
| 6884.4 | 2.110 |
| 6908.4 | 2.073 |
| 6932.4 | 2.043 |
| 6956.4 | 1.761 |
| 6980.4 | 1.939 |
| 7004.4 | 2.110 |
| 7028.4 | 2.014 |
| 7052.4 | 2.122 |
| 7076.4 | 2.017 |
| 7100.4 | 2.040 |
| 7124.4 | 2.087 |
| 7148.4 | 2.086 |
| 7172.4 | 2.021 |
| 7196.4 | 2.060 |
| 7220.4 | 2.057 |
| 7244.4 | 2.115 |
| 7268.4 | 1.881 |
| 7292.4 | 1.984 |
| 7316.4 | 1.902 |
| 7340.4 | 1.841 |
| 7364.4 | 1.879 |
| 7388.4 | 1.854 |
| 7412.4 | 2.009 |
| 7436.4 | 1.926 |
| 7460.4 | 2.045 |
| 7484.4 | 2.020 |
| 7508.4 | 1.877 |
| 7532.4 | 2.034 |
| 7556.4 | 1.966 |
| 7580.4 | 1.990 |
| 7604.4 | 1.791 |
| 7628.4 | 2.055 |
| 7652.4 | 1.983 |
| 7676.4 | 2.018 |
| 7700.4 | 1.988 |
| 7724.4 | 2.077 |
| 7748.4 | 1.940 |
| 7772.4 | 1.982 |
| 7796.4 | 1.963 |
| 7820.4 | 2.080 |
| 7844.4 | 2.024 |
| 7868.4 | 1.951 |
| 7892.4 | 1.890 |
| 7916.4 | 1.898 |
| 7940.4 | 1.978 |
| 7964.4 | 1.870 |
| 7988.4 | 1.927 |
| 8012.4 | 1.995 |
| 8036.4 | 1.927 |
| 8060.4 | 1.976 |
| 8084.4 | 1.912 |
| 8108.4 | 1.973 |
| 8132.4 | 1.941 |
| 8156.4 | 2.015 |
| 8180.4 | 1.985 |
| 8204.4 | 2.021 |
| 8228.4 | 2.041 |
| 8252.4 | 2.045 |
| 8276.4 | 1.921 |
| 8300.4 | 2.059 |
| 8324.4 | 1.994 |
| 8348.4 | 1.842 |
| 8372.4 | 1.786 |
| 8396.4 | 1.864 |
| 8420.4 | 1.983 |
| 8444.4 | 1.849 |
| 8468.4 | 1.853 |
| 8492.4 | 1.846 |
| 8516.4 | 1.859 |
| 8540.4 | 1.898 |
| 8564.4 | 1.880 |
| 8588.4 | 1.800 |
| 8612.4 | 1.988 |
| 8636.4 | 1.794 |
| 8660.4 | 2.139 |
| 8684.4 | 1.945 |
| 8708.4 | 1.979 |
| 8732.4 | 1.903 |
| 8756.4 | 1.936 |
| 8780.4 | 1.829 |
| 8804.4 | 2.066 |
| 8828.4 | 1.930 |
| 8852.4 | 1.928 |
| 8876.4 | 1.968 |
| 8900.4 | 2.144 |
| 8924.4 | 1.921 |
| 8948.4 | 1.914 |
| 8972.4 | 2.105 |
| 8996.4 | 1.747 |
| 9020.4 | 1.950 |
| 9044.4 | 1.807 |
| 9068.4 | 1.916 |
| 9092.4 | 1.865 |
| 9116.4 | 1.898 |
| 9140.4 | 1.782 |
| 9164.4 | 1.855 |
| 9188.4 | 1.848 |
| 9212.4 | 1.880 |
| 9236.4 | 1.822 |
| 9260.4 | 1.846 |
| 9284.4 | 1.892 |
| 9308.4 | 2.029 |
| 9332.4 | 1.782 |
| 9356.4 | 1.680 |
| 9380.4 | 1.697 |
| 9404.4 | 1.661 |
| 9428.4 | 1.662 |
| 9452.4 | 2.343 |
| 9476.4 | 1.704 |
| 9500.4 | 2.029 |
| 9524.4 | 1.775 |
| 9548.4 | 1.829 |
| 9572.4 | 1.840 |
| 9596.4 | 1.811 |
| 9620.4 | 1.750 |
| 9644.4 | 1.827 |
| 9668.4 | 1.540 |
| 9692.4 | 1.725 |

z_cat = 0.18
